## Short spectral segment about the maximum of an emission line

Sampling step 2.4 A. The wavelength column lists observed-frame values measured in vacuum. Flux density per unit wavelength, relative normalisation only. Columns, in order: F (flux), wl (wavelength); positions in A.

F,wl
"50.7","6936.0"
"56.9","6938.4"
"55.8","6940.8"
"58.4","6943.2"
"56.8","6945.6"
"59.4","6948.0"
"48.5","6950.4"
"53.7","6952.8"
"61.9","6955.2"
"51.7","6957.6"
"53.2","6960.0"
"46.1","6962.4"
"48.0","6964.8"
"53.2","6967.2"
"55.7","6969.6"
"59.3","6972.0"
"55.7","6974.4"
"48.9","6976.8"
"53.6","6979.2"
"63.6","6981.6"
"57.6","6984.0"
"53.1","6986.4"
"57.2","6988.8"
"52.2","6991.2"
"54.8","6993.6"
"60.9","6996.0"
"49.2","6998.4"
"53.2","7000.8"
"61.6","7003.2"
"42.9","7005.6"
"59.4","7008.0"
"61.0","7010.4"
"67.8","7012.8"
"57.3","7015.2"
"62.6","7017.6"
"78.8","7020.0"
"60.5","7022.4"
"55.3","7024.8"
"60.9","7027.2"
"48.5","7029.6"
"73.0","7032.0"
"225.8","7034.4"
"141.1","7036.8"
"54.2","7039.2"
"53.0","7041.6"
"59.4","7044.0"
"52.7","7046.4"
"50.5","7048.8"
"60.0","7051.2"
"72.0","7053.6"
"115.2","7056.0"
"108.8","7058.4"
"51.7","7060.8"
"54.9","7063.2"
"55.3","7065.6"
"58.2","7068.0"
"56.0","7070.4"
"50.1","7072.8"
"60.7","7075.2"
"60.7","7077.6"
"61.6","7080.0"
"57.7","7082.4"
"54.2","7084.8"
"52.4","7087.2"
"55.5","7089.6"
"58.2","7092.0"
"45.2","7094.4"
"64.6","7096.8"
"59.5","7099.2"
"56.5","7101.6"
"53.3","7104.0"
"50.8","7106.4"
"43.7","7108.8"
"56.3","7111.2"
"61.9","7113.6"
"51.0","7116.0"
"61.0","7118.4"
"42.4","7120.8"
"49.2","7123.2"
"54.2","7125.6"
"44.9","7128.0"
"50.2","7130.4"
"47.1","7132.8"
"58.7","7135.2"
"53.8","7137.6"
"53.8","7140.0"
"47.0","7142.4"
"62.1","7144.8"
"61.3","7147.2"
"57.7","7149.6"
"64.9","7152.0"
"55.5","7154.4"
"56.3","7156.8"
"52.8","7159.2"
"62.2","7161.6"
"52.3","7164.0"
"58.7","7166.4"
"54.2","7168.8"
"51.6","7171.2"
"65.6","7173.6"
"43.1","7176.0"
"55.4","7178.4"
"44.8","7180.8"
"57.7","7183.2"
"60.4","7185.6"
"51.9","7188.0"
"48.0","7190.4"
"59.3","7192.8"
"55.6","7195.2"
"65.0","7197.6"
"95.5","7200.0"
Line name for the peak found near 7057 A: [N II]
